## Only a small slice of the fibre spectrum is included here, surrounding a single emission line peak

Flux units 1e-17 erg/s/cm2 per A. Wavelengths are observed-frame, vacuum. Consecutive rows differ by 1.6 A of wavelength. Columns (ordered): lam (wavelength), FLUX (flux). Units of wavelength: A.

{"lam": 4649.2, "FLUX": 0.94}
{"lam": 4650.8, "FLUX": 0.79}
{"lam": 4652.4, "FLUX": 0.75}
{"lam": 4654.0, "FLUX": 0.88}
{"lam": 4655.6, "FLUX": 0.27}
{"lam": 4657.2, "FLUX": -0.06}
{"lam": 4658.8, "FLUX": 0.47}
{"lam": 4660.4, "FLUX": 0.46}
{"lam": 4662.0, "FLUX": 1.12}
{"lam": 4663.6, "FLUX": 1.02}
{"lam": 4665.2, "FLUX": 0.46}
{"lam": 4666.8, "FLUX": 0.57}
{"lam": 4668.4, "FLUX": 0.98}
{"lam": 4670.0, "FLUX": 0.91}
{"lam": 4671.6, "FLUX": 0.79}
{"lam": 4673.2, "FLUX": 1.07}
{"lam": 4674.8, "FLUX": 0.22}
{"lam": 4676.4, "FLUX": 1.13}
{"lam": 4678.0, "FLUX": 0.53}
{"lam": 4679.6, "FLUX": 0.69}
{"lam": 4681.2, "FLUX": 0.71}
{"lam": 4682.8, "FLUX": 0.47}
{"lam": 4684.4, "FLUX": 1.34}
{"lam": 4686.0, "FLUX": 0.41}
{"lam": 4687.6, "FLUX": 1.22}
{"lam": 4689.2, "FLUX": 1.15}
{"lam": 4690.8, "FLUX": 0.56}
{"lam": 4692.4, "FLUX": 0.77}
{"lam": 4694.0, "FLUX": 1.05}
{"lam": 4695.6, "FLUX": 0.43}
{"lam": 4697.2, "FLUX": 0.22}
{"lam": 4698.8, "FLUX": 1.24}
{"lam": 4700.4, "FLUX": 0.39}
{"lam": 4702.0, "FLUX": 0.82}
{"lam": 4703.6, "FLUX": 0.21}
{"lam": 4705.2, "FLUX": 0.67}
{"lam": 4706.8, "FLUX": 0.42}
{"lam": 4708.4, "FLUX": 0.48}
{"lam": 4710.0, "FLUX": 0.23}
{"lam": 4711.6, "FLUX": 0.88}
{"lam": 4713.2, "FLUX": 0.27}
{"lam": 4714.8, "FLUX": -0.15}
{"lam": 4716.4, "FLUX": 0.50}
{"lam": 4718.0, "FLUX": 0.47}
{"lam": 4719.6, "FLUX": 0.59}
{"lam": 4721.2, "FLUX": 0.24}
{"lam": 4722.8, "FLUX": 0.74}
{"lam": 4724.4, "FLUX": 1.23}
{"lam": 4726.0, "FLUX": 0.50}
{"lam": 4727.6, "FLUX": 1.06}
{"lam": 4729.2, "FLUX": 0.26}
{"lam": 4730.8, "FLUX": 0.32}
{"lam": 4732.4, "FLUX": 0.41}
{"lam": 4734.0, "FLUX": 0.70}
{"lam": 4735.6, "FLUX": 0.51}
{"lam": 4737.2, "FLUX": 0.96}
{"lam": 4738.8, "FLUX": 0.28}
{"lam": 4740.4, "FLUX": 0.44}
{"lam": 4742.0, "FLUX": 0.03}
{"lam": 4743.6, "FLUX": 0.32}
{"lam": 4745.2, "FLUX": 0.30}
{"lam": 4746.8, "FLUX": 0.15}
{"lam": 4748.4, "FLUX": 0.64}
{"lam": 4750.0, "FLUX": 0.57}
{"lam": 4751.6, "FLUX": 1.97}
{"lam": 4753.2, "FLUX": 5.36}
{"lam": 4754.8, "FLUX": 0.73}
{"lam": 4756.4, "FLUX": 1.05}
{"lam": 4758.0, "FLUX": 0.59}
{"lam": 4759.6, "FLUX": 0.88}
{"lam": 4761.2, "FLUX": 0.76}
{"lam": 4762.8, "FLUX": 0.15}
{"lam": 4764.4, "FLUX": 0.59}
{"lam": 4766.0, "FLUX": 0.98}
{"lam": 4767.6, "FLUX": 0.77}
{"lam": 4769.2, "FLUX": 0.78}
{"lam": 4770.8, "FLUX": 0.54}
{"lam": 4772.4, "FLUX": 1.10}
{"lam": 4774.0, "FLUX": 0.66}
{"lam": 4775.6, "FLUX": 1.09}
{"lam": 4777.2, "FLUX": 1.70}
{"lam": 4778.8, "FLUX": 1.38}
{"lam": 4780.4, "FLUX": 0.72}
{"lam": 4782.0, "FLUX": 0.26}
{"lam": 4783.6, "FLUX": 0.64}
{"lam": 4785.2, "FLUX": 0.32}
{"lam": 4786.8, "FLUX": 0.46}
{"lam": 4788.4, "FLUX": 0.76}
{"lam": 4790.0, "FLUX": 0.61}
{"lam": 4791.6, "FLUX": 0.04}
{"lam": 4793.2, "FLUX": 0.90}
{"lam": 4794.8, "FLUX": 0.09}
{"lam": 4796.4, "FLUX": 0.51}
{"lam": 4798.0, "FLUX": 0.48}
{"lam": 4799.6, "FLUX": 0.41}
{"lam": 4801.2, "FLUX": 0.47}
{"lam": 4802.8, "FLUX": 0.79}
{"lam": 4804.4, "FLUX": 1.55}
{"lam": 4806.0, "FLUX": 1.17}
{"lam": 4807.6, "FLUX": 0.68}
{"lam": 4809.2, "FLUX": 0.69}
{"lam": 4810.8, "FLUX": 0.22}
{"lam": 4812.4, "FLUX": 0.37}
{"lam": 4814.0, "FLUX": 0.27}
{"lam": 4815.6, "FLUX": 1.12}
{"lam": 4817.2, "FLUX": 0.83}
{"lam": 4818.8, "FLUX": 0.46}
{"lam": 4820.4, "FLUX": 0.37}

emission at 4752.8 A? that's H-gamma 4340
